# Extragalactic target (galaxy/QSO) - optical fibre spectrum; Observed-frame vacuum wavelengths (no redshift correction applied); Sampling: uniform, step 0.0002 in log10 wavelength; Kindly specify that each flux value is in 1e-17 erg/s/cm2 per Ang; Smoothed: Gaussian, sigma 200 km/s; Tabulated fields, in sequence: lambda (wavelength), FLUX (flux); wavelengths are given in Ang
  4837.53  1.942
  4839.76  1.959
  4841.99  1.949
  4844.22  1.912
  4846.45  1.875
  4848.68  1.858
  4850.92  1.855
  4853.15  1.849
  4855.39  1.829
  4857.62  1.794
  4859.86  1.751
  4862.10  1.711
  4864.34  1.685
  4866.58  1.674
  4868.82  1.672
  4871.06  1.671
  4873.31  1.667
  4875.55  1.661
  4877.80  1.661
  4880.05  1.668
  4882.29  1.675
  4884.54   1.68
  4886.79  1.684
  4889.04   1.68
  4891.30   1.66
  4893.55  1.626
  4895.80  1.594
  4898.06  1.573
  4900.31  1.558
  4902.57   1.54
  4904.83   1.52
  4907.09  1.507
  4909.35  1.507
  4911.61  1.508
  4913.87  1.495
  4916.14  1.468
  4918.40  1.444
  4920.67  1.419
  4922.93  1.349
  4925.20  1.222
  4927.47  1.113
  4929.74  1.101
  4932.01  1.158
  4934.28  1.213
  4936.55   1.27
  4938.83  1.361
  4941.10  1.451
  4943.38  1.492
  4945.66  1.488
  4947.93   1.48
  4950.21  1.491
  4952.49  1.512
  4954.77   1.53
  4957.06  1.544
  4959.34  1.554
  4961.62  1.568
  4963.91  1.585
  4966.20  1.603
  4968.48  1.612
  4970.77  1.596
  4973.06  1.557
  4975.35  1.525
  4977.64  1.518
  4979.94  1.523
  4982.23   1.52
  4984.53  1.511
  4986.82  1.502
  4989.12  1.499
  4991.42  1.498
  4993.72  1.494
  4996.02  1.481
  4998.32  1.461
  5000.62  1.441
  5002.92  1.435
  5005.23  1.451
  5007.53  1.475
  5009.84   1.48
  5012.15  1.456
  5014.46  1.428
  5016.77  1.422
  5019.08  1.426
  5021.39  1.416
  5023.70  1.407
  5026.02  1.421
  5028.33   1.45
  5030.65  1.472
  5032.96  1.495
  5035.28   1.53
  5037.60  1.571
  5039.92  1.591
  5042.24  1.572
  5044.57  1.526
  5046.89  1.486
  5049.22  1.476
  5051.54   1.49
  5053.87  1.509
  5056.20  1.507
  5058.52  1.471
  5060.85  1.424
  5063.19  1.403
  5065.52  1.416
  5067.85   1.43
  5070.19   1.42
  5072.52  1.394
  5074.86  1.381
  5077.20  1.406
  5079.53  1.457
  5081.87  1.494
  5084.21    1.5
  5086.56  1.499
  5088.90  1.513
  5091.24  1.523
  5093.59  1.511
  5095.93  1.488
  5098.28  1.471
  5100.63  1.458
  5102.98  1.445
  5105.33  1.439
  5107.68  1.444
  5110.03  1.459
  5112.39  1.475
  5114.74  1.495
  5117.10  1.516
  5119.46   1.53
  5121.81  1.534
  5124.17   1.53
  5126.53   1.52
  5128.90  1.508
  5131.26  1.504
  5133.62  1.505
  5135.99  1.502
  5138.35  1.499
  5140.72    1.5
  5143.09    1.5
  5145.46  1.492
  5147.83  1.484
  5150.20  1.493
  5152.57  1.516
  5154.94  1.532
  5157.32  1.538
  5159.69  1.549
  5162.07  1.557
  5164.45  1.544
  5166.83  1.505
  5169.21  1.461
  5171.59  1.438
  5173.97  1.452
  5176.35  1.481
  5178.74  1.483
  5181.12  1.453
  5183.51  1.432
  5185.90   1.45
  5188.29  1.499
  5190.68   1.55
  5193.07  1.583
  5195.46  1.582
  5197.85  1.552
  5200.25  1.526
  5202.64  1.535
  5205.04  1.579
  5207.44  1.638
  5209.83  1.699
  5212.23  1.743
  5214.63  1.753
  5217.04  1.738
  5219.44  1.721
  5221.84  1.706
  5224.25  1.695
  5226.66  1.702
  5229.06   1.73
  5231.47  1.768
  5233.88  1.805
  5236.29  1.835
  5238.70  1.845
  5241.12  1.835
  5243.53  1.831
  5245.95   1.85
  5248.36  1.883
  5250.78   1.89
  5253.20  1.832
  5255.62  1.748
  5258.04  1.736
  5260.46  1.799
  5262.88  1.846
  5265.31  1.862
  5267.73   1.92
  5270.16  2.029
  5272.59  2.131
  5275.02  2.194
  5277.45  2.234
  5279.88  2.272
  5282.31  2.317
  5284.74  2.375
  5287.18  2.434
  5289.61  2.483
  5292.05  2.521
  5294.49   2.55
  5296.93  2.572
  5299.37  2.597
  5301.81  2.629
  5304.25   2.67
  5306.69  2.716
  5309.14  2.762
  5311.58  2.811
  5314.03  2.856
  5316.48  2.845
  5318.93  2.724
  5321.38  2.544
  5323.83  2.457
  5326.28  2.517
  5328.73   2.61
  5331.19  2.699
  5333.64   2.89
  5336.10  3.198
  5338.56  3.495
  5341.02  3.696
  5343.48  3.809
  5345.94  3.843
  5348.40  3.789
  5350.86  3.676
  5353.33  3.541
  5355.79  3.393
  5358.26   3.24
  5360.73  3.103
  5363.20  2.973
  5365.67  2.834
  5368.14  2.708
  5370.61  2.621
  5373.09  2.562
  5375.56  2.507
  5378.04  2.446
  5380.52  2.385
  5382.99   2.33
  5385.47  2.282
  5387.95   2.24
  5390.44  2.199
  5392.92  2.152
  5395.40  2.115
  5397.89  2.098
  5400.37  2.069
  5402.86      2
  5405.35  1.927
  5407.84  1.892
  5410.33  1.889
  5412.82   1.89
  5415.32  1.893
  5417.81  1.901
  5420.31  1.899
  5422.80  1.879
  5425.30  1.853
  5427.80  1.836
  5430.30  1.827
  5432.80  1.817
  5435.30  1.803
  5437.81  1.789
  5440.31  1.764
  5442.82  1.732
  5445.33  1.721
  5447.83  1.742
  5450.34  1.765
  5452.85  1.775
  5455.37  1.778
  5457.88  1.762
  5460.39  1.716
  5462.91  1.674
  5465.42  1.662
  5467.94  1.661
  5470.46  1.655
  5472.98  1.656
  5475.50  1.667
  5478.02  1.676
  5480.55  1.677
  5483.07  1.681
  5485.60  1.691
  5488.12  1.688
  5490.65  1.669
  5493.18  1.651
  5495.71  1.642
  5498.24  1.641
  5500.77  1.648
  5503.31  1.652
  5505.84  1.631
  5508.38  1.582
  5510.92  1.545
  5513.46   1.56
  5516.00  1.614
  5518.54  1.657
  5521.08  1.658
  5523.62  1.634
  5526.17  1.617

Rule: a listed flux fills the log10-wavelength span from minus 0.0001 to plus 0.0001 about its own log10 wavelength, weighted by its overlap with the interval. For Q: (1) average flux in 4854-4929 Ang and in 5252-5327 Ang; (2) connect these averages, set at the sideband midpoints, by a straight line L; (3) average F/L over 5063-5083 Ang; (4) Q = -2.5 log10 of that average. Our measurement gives 0.33 mag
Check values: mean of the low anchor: 1.58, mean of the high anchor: 2.35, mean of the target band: 1.42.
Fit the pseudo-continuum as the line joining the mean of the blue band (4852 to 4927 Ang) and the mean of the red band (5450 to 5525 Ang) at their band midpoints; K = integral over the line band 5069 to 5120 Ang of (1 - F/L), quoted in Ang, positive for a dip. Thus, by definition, 4.9 Ang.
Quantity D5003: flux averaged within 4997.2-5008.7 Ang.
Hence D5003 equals 1.45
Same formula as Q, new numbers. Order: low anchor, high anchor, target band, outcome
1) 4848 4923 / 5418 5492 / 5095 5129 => 0.13 mag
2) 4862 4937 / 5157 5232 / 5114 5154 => 0.04 mag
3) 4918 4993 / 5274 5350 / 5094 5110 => 0.34 mag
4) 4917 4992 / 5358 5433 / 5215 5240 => 0.10 mag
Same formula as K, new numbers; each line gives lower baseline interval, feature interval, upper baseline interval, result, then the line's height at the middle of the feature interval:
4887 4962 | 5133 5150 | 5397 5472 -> 1.2 Ang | 1.61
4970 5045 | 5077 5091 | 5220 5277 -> 1.0 Ang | 1.6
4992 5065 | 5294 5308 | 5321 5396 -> 0.0 Ang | 2.63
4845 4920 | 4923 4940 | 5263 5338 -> 5.2 Ang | 1.75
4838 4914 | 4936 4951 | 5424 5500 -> 2.3 Ang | 1.7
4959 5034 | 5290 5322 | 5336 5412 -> -2.1 Ang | 2.51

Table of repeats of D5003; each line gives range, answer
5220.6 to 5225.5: 1.7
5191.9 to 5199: 1.57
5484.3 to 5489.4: 1.69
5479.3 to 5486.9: 1.68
